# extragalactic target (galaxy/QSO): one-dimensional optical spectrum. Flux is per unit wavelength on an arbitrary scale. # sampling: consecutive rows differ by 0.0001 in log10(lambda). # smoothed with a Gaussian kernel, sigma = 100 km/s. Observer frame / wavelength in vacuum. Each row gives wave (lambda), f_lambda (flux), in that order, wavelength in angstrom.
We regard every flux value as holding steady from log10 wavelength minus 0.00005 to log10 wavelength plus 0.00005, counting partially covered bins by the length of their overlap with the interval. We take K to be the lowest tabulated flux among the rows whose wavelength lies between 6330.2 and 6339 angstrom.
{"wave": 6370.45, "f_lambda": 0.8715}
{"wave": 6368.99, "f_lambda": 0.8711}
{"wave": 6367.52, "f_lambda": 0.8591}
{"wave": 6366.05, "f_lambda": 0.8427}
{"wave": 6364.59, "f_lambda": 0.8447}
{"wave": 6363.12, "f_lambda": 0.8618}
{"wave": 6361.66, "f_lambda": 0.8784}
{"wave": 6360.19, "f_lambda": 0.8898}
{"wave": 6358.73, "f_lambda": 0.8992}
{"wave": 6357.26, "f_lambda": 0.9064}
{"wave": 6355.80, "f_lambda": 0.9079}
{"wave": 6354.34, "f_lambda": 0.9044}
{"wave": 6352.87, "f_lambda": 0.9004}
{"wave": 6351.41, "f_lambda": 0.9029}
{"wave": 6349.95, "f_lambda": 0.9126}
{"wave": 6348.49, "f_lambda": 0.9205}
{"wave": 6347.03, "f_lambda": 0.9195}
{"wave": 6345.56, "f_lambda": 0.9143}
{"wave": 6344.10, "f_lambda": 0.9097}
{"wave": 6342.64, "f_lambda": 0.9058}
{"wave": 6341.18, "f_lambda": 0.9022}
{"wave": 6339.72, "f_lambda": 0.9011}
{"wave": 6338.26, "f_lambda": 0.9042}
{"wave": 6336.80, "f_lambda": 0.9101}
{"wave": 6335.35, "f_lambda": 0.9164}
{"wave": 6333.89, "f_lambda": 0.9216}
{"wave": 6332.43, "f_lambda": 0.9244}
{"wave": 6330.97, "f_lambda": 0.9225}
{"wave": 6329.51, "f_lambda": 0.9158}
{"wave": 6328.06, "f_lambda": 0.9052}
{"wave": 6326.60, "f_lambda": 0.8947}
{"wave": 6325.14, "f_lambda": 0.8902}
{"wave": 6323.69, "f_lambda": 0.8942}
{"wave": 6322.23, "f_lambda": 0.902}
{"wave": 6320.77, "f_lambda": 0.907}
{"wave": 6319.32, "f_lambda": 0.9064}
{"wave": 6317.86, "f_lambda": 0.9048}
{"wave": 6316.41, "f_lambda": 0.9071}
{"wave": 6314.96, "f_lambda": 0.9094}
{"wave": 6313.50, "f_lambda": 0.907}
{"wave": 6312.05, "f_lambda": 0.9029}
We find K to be 0.9042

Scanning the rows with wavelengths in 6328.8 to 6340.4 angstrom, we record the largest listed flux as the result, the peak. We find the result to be 0.9244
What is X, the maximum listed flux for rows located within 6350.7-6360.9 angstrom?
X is 0.9079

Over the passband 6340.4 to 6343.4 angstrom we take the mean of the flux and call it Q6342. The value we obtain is 0.904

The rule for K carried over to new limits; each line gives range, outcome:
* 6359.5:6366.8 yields 0.8427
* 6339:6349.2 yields 0.9011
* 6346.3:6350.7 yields 0.9126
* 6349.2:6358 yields 0.9004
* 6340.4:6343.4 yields 0.9022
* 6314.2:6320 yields 0.9048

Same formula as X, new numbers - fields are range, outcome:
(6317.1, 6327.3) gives 0.907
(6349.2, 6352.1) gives 0.9126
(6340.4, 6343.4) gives 0.9058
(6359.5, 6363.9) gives 0.8898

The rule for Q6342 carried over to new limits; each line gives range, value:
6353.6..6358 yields 0.905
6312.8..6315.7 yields 0.908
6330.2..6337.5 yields 0.919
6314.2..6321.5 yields 0.907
